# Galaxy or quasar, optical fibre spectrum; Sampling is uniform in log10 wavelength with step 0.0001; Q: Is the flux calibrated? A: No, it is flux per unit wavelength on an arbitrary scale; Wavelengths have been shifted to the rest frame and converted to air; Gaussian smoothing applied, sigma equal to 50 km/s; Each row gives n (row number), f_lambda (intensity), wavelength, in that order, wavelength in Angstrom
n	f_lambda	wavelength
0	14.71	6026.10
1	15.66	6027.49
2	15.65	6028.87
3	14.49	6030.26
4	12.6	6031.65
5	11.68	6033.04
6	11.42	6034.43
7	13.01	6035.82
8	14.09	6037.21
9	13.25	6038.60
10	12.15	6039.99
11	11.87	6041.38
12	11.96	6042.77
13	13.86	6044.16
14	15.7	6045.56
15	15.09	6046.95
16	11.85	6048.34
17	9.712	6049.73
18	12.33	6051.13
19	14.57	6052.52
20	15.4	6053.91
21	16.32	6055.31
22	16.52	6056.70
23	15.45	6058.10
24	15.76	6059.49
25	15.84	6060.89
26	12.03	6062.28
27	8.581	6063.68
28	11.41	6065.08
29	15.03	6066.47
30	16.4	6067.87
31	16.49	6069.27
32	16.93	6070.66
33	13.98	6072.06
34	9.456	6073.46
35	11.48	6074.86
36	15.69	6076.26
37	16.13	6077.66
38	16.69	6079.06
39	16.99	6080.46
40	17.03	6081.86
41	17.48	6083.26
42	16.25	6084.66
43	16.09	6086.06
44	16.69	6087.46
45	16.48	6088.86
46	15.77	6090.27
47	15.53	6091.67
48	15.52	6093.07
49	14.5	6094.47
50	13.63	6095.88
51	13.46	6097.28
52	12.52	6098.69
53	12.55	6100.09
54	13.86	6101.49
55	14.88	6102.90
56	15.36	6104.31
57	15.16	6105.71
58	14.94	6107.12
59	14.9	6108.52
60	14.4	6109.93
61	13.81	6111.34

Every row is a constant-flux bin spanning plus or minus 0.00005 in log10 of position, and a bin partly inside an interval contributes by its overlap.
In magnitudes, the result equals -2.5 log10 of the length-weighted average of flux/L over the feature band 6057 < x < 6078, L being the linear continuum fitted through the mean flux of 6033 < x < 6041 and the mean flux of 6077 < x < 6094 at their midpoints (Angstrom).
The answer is 0.07 mag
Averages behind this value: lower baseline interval 12.6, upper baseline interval 16.4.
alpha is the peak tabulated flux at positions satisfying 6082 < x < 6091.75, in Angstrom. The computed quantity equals 17.48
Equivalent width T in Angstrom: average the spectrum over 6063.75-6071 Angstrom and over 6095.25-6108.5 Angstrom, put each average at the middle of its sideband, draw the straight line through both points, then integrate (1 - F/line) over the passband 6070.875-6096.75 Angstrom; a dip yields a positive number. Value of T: -1.74 Angstrom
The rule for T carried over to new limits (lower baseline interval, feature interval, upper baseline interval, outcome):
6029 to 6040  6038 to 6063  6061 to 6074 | -1.1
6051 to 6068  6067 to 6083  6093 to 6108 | -1.2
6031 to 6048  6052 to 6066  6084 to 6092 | 0.1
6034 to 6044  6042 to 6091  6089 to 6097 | -2.9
